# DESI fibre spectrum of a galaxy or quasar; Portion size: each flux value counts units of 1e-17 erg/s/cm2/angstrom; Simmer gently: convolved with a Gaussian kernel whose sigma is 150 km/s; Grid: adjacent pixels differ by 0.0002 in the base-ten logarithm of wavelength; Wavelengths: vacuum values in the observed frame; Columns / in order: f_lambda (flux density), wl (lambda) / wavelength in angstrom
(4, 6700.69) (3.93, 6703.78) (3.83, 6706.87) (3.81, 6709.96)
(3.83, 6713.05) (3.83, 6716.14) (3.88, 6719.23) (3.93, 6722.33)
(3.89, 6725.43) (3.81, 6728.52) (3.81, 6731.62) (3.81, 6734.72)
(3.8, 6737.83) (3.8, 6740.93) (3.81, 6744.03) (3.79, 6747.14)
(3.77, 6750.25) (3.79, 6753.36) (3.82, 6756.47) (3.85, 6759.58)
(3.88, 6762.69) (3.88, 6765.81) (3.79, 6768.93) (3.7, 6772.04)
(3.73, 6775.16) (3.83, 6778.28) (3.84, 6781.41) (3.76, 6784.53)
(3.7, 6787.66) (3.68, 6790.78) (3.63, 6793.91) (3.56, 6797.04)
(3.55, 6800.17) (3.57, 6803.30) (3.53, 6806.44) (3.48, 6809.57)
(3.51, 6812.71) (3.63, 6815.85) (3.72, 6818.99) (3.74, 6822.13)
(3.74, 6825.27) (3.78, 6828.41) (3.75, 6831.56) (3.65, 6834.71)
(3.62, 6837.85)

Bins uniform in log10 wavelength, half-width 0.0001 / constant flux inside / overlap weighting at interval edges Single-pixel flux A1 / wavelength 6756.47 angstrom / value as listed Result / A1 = 3.82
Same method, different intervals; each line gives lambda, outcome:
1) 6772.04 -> 3.7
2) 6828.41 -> 3.78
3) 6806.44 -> 3.53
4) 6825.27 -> 3.74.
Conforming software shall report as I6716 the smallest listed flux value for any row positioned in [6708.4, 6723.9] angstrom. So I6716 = 3.81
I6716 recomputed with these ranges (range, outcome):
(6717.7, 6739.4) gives 3.8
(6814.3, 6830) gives 3.63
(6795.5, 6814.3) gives 3.48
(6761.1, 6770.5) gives 3.79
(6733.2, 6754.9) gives 3.77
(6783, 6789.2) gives 3.7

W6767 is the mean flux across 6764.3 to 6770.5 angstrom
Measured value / 3.84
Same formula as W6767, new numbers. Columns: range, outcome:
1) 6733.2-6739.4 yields 3.8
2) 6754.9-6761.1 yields 3.84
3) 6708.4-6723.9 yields 3.86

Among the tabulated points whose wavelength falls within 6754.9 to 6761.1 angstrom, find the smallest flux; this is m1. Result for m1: 3.82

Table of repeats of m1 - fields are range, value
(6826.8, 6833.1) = 3.75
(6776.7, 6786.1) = 3.76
